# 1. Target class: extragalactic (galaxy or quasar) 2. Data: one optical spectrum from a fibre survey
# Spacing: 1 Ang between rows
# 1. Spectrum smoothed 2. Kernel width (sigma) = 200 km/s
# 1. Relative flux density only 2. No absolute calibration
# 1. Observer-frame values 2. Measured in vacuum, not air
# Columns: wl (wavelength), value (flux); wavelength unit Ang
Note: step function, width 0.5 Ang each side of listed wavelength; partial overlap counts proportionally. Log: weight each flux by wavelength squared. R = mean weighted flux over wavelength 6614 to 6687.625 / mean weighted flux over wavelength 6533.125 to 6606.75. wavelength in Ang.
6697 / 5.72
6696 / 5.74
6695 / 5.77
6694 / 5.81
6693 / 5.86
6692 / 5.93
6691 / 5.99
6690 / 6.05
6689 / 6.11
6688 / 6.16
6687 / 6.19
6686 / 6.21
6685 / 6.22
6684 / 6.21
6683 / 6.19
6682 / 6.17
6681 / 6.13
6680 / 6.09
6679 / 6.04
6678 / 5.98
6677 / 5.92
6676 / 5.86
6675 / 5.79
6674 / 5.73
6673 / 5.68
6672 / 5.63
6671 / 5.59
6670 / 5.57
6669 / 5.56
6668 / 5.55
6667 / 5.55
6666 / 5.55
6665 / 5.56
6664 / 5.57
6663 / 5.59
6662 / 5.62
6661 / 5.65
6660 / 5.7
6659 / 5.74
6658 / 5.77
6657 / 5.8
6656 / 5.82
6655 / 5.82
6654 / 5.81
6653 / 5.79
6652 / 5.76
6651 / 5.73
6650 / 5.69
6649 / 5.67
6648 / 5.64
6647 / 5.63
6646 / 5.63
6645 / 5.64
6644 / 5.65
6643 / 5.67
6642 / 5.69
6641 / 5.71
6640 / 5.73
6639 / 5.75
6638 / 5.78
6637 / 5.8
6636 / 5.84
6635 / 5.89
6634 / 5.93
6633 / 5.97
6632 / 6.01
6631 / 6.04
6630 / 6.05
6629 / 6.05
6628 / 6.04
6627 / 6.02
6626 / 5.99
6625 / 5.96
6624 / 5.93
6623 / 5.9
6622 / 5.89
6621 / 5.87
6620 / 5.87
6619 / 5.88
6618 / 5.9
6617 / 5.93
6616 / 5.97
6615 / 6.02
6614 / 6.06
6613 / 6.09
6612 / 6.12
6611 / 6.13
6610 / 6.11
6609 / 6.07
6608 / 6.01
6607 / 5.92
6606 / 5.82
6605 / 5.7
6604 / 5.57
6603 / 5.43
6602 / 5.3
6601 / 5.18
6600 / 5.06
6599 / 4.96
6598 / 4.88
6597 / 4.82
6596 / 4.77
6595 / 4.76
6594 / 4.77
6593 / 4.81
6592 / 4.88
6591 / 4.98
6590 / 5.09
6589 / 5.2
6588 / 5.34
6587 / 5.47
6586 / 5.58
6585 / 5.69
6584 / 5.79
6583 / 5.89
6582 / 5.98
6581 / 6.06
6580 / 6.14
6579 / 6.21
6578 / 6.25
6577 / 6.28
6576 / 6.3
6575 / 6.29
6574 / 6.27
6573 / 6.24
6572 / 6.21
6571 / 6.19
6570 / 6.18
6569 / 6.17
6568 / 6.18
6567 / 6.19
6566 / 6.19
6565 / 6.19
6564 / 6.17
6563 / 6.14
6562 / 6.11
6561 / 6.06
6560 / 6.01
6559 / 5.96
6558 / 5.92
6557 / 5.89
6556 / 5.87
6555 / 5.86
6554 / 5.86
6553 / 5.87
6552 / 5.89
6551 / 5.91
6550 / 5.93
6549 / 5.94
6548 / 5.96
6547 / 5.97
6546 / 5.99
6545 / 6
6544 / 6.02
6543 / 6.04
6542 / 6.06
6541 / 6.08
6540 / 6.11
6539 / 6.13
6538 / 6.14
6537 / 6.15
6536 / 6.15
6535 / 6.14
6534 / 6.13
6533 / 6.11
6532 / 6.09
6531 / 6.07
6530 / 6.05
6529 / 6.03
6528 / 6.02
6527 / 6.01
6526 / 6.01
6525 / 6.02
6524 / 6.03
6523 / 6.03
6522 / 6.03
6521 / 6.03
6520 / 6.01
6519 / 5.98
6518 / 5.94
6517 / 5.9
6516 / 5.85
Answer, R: 1.03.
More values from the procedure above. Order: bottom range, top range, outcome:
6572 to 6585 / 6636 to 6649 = 0.95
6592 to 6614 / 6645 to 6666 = 1.06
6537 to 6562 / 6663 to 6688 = 1.02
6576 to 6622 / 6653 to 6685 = 1.05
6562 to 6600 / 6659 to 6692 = 1.06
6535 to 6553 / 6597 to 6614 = 0.95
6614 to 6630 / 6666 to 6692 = 1.01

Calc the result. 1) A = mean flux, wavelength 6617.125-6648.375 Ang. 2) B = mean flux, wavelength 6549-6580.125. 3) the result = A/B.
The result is 1.0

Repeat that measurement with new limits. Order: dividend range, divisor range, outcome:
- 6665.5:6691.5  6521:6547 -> 0.98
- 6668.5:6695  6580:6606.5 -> 1.12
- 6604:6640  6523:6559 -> 0.99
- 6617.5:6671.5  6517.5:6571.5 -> 0.96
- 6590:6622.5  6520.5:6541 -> 0.91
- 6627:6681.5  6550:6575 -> 0.95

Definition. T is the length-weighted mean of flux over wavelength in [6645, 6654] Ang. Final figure 5.7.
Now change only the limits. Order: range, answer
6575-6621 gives 5.63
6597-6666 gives 5.77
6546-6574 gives 6.04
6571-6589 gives 5.98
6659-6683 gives 5.75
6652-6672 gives 5.67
